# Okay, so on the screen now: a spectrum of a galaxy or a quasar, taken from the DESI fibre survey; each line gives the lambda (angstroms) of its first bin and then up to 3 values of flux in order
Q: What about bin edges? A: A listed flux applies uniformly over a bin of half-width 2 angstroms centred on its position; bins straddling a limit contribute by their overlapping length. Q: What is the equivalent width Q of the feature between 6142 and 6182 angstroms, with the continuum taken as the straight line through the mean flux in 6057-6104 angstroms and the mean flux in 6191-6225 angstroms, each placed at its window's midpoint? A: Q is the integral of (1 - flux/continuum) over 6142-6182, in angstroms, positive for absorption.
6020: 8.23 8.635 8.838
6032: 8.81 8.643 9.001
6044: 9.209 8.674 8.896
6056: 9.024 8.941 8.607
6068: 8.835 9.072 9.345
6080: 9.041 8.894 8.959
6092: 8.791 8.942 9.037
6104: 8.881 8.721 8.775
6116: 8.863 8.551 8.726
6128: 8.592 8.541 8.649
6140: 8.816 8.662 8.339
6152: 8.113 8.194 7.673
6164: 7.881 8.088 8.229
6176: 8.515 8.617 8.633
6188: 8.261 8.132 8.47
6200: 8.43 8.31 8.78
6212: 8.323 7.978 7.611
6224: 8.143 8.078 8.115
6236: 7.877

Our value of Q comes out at 1.3 angstroms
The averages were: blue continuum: 8.95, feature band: 8.23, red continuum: 8.25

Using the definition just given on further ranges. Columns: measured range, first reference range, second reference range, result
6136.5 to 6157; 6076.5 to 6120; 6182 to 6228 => 0.4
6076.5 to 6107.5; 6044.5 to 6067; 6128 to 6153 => -0.8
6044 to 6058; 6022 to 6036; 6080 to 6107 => -0.2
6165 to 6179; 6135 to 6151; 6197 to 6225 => 0.3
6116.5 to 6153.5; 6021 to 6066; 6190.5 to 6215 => 0.0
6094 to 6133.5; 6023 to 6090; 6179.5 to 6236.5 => -0.5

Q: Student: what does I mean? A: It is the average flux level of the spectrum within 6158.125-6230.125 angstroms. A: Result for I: 8.23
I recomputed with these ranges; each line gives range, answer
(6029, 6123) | 8.89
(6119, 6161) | 8.46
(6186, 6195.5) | 8.24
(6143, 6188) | 8.26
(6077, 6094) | 8.95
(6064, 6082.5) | 9.02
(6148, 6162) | 8.04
